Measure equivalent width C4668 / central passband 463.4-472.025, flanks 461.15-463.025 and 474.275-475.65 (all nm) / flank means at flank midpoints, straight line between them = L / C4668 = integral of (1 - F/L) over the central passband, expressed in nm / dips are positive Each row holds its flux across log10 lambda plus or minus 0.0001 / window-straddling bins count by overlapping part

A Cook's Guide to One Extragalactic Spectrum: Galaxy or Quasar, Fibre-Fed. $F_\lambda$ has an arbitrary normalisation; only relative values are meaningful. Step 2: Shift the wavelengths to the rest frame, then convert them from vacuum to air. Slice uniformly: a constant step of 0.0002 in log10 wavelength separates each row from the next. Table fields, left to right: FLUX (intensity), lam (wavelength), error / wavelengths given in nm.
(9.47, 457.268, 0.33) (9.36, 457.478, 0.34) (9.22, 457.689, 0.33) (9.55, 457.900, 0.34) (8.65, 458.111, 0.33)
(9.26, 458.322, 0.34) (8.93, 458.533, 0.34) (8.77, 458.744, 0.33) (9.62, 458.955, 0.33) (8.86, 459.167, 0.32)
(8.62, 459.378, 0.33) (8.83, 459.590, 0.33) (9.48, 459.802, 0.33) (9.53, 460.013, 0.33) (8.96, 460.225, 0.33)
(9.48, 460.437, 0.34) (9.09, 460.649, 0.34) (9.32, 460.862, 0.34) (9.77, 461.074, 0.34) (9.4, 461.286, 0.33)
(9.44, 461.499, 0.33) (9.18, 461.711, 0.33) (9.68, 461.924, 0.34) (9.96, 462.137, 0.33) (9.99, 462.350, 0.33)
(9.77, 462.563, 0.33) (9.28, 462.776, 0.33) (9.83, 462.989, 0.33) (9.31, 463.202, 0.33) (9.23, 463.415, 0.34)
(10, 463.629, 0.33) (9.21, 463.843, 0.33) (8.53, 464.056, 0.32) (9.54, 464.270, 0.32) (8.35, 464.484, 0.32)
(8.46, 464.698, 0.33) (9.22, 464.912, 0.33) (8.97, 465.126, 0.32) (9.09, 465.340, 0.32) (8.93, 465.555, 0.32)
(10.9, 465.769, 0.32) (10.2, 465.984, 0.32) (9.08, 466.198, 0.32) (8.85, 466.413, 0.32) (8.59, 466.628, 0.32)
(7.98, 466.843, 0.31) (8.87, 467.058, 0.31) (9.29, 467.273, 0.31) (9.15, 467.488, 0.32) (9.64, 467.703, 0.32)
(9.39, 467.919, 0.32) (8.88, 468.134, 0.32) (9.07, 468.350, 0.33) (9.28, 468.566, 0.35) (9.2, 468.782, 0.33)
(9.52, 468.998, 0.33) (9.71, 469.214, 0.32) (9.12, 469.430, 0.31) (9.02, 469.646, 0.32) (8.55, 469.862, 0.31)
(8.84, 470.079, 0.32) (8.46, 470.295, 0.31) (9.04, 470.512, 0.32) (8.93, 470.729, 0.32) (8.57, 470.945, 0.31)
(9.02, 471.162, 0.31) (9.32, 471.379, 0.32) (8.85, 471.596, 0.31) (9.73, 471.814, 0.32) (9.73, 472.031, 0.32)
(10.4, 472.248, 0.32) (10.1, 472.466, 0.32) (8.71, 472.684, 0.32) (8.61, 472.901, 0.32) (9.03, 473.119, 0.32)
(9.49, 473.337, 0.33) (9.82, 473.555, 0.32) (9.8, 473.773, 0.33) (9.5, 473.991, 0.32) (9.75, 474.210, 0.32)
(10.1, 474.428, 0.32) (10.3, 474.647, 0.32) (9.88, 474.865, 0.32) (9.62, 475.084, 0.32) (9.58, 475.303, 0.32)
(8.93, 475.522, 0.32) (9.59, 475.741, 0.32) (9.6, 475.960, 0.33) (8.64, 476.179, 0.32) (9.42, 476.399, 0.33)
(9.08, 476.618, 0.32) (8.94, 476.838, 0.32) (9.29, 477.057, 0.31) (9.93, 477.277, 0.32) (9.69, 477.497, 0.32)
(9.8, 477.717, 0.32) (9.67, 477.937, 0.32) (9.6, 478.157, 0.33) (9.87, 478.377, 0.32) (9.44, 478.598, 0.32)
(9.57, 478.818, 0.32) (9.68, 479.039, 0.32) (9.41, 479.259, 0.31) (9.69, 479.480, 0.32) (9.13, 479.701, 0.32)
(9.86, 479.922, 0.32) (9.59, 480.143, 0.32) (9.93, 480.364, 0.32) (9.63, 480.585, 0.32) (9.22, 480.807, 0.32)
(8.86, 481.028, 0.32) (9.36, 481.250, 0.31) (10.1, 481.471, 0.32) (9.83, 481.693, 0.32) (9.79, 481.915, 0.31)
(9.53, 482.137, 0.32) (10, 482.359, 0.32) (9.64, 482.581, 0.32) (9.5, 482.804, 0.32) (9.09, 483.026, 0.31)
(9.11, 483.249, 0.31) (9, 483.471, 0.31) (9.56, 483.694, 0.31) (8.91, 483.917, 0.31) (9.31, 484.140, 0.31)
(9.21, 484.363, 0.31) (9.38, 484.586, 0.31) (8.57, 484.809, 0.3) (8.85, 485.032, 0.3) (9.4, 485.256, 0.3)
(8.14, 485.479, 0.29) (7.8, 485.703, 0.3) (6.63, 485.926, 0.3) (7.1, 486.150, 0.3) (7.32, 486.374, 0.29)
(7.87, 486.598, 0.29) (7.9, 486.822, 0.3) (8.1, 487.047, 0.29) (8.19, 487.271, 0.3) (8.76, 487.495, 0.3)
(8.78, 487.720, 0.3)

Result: 0.485 nm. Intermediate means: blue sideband 9.61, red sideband 9.73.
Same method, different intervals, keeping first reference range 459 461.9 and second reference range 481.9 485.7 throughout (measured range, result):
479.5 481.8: -0.09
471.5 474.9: -0.15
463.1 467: 0.04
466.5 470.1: 0.06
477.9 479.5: -0.07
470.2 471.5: 0.05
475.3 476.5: -0.01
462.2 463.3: -0.05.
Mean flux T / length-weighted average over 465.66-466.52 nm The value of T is 9.76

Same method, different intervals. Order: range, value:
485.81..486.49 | 7.03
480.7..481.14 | 9.04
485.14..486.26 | 7.82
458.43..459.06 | 9.11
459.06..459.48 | 8.74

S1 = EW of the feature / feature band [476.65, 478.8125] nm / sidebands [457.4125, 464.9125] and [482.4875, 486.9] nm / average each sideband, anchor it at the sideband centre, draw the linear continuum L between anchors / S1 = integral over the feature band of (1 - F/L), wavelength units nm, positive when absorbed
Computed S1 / -0.19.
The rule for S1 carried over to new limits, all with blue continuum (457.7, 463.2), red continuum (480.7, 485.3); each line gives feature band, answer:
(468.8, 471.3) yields 0.09 nm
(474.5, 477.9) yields -0.06 nm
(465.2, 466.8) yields 0.00 nm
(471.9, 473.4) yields -0.02 nm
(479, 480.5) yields -0.04 nm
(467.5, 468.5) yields 0.01 nm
